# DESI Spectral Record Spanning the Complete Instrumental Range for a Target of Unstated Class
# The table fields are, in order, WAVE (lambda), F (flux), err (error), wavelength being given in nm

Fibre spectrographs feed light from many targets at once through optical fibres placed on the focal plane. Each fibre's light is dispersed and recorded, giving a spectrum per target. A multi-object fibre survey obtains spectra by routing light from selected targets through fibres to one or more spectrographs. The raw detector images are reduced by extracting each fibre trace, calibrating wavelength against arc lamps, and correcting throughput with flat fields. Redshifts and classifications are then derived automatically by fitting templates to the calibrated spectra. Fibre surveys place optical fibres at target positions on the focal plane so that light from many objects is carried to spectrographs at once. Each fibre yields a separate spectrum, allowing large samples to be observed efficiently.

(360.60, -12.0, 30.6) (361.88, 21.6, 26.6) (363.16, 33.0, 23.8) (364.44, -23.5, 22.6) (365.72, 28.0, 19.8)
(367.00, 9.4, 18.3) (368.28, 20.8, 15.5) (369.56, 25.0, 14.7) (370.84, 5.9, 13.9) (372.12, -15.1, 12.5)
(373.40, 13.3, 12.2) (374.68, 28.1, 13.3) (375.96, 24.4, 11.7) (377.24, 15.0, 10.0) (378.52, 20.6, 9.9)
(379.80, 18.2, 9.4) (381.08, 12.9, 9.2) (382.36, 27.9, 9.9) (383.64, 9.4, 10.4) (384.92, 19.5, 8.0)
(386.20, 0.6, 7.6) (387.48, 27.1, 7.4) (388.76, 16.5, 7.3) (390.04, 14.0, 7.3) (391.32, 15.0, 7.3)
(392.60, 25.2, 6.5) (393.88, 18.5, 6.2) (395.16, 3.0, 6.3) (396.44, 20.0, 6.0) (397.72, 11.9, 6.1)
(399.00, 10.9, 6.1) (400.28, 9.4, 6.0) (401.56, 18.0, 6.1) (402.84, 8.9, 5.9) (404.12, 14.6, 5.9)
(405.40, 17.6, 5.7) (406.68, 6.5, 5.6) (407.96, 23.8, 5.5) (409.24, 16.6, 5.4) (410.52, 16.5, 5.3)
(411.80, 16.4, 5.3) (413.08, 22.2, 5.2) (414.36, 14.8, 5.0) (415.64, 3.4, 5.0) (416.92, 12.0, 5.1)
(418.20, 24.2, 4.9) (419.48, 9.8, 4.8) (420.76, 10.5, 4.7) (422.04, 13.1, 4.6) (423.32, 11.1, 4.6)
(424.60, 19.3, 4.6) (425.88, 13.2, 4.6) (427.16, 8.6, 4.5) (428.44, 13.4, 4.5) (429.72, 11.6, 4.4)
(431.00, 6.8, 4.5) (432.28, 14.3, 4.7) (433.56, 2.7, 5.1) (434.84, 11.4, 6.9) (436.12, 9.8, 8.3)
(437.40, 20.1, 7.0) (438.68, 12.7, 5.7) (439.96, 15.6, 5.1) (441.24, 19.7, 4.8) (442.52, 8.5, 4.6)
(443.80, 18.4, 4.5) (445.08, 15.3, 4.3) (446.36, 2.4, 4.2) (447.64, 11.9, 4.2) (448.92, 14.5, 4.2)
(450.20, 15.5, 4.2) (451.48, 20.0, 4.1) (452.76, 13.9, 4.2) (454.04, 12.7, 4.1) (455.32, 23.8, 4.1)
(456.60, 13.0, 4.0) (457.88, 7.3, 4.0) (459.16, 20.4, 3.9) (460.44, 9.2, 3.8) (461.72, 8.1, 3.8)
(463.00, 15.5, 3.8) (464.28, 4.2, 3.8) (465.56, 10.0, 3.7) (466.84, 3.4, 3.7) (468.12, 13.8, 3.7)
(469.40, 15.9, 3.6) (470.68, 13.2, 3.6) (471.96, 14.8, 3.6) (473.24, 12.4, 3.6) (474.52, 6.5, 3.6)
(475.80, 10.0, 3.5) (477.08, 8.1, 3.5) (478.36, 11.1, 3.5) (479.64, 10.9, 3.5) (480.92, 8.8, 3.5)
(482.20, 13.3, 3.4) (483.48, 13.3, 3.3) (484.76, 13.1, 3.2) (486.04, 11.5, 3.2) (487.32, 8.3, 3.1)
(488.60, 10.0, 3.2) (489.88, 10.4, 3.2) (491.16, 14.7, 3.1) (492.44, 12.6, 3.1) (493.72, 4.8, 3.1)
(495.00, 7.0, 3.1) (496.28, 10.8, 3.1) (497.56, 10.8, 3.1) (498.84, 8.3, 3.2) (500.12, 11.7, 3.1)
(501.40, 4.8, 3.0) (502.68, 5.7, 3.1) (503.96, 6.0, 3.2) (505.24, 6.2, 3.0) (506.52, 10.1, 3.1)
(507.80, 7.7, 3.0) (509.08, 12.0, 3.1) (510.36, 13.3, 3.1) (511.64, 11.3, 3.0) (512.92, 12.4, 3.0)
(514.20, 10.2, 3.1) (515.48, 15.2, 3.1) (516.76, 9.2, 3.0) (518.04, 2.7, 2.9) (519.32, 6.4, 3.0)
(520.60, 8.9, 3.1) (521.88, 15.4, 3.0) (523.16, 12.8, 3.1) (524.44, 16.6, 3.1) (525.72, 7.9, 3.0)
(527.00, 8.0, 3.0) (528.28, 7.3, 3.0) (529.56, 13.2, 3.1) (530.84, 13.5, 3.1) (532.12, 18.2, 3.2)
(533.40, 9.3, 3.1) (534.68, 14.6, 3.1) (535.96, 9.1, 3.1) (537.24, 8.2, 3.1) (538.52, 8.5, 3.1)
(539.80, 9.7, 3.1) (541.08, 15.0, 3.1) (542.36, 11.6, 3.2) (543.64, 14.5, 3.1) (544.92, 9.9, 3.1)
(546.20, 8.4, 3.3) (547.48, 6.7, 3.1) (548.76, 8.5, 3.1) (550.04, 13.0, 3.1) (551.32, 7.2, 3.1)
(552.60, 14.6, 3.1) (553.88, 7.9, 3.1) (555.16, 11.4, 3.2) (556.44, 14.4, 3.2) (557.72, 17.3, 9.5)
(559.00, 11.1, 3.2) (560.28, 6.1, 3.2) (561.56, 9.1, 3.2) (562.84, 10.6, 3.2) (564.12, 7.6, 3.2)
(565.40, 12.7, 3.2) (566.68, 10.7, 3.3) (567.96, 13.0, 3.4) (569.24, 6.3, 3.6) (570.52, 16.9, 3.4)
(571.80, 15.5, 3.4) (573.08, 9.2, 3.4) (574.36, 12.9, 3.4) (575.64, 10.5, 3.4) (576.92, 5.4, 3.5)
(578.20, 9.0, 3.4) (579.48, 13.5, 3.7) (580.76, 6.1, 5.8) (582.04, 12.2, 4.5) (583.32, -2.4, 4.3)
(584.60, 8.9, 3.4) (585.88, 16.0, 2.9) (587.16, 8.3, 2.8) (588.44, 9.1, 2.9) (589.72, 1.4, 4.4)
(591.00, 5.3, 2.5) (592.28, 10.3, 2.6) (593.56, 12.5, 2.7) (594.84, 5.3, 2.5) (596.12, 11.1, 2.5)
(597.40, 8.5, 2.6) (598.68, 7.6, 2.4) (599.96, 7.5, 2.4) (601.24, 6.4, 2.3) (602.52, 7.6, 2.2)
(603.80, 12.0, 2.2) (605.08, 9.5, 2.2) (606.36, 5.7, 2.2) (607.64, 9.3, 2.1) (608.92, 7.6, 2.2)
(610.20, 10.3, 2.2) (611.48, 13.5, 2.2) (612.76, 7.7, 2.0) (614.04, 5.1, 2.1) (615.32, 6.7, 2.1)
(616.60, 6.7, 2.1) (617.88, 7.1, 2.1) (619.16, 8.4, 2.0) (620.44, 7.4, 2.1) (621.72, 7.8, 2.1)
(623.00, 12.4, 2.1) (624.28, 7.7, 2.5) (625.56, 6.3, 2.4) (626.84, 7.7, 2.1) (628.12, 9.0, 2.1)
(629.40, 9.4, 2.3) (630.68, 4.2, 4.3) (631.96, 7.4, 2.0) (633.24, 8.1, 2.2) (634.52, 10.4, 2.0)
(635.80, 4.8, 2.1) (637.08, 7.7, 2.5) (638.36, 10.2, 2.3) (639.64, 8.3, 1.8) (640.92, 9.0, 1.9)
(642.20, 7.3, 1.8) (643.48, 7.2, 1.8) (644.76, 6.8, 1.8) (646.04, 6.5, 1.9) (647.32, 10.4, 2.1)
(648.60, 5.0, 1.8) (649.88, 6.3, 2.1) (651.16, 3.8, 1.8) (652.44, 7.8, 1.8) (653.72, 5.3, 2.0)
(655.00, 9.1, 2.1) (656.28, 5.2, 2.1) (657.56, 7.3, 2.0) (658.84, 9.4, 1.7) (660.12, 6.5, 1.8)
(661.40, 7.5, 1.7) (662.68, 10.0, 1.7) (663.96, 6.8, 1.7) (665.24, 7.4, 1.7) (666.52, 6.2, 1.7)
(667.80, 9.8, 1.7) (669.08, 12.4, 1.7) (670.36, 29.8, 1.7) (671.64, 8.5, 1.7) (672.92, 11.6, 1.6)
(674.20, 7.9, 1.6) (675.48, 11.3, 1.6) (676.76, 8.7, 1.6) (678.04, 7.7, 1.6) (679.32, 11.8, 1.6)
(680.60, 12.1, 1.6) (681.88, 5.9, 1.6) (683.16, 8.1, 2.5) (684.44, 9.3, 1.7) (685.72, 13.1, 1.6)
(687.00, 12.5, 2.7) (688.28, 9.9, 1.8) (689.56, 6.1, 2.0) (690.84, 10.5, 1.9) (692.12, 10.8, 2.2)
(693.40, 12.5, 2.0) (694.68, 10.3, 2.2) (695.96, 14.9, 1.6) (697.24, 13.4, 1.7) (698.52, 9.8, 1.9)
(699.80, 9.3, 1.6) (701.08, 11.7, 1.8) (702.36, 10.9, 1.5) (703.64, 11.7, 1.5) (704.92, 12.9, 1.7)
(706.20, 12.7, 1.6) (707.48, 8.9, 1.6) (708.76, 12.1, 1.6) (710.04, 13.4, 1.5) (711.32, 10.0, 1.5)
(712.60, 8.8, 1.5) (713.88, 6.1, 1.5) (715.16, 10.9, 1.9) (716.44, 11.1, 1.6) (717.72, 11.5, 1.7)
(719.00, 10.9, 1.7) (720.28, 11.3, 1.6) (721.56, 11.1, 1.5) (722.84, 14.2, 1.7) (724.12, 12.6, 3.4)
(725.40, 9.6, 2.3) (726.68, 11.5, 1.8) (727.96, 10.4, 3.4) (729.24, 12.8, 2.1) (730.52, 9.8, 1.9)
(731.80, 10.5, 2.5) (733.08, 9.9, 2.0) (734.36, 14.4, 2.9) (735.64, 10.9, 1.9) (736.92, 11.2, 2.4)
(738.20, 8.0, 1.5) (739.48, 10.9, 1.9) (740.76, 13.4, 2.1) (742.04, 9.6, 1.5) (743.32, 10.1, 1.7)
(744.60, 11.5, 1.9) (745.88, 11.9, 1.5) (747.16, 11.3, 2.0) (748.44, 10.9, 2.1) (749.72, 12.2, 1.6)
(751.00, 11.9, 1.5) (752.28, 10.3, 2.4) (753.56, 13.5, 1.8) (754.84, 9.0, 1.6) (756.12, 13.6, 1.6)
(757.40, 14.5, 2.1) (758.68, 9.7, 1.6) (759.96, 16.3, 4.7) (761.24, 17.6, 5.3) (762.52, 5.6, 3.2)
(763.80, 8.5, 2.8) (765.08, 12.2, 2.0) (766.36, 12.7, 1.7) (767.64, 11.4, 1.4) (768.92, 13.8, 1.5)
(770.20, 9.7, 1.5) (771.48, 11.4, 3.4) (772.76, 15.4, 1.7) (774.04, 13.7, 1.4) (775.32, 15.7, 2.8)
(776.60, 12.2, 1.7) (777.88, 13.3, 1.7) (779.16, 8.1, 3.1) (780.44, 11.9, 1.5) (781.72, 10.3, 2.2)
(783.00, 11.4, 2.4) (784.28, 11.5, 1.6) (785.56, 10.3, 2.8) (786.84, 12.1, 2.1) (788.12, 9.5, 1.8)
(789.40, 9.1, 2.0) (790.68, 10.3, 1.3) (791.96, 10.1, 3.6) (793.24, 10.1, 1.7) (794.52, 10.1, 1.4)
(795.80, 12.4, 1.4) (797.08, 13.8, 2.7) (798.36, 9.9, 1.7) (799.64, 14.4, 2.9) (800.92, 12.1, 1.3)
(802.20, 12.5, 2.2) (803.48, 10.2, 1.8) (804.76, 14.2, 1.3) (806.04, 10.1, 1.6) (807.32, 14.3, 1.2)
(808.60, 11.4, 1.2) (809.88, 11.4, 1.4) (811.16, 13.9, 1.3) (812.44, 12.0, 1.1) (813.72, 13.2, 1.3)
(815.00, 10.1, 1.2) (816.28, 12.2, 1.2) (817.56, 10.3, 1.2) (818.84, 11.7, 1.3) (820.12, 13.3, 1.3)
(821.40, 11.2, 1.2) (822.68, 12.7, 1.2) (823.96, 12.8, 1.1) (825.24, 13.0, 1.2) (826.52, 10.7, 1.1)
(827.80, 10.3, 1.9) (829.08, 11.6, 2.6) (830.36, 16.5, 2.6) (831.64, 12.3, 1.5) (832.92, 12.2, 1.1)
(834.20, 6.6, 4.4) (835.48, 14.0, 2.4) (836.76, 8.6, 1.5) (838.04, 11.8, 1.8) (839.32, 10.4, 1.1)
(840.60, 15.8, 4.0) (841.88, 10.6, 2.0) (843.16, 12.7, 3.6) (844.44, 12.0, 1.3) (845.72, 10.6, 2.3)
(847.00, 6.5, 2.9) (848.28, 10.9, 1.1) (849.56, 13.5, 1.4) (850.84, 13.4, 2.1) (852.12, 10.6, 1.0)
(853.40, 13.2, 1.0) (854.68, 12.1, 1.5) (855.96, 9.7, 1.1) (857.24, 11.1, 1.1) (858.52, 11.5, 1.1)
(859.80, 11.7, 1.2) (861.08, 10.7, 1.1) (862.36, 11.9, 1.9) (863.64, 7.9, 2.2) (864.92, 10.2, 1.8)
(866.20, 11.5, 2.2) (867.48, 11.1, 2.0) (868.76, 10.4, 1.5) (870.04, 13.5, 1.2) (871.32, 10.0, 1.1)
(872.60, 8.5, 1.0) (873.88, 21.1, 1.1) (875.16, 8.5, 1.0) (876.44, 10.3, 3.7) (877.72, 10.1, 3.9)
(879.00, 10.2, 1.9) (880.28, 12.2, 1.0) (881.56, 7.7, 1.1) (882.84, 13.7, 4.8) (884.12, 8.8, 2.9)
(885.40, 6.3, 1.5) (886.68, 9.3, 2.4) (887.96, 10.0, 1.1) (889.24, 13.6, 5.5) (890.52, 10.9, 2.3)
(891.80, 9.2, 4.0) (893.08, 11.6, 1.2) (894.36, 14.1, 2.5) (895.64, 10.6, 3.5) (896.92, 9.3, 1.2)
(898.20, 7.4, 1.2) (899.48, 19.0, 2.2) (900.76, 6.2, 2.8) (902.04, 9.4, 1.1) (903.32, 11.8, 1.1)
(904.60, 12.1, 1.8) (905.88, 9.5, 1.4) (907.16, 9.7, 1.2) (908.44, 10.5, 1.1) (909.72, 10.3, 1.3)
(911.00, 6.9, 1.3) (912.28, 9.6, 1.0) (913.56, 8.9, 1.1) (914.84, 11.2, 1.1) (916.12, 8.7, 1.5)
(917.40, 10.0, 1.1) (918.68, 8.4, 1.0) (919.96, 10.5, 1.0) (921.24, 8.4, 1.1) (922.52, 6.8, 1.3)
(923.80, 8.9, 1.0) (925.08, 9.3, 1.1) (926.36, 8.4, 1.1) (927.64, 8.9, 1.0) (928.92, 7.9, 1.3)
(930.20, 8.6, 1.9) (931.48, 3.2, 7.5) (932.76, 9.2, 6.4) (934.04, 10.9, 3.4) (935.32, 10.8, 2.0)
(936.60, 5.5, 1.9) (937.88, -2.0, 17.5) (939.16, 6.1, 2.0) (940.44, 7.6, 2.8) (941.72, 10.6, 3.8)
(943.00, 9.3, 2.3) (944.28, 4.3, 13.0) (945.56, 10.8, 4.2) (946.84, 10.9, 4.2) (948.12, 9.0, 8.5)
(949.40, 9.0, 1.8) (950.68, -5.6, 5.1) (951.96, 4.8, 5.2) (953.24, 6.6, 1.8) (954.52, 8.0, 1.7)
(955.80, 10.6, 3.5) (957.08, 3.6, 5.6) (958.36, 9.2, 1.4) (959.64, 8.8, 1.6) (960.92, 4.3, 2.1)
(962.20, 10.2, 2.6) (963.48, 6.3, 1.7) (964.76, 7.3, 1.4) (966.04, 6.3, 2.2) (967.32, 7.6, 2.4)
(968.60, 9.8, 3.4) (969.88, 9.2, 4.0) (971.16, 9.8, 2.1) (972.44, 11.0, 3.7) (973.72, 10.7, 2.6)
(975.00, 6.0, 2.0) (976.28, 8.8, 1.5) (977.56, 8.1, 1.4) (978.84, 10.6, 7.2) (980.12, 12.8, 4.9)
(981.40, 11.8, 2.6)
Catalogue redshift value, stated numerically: 0.80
